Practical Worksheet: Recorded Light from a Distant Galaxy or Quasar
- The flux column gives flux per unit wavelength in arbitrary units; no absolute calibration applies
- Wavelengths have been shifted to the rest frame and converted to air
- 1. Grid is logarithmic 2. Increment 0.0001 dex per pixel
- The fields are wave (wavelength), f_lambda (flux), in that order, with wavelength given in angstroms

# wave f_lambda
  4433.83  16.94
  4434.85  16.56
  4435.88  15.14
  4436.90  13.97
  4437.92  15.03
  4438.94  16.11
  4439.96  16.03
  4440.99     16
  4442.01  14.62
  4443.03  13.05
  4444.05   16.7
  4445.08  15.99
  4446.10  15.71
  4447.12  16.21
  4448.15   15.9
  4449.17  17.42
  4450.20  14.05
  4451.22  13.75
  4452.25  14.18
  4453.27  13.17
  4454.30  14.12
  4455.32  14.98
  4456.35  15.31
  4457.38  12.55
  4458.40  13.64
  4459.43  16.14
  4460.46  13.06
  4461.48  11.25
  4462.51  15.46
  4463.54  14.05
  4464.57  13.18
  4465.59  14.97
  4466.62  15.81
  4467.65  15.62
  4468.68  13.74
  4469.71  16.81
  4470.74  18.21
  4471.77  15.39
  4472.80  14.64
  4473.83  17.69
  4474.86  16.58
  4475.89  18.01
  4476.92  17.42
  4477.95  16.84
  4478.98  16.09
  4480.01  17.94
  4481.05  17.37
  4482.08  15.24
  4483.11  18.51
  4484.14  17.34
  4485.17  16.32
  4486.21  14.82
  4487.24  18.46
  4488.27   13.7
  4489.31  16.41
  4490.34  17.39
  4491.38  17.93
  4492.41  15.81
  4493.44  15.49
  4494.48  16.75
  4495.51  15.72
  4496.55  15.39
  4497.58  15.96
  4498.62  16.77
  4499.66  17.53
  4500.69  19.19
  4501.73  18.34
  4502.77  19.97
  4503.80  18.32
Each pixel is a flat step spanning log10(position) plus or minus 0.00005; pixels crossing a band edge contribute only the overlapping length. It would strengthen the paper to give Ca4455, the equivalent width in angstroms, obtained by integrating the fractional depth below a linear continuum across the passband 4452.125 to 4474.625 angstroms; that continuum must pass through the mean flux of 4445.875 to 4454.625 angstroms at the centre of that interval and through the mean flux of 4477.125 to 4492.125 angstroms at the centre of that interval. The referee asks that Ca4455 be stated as 1.3 angstroms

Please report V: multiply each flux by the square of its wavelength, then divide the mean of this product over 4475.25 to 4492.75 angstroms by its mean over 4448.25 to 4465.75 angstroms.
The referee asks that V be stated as 1.20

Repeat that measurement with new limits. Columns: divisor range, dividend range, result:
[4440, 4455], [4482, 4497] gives 1.11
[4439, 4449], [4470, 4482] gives 1.09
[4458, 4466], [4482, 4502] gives 1.21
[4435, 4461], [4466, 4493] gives 1.12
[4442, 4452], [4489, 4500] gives 1.10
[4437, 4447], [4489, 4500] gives 1.09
